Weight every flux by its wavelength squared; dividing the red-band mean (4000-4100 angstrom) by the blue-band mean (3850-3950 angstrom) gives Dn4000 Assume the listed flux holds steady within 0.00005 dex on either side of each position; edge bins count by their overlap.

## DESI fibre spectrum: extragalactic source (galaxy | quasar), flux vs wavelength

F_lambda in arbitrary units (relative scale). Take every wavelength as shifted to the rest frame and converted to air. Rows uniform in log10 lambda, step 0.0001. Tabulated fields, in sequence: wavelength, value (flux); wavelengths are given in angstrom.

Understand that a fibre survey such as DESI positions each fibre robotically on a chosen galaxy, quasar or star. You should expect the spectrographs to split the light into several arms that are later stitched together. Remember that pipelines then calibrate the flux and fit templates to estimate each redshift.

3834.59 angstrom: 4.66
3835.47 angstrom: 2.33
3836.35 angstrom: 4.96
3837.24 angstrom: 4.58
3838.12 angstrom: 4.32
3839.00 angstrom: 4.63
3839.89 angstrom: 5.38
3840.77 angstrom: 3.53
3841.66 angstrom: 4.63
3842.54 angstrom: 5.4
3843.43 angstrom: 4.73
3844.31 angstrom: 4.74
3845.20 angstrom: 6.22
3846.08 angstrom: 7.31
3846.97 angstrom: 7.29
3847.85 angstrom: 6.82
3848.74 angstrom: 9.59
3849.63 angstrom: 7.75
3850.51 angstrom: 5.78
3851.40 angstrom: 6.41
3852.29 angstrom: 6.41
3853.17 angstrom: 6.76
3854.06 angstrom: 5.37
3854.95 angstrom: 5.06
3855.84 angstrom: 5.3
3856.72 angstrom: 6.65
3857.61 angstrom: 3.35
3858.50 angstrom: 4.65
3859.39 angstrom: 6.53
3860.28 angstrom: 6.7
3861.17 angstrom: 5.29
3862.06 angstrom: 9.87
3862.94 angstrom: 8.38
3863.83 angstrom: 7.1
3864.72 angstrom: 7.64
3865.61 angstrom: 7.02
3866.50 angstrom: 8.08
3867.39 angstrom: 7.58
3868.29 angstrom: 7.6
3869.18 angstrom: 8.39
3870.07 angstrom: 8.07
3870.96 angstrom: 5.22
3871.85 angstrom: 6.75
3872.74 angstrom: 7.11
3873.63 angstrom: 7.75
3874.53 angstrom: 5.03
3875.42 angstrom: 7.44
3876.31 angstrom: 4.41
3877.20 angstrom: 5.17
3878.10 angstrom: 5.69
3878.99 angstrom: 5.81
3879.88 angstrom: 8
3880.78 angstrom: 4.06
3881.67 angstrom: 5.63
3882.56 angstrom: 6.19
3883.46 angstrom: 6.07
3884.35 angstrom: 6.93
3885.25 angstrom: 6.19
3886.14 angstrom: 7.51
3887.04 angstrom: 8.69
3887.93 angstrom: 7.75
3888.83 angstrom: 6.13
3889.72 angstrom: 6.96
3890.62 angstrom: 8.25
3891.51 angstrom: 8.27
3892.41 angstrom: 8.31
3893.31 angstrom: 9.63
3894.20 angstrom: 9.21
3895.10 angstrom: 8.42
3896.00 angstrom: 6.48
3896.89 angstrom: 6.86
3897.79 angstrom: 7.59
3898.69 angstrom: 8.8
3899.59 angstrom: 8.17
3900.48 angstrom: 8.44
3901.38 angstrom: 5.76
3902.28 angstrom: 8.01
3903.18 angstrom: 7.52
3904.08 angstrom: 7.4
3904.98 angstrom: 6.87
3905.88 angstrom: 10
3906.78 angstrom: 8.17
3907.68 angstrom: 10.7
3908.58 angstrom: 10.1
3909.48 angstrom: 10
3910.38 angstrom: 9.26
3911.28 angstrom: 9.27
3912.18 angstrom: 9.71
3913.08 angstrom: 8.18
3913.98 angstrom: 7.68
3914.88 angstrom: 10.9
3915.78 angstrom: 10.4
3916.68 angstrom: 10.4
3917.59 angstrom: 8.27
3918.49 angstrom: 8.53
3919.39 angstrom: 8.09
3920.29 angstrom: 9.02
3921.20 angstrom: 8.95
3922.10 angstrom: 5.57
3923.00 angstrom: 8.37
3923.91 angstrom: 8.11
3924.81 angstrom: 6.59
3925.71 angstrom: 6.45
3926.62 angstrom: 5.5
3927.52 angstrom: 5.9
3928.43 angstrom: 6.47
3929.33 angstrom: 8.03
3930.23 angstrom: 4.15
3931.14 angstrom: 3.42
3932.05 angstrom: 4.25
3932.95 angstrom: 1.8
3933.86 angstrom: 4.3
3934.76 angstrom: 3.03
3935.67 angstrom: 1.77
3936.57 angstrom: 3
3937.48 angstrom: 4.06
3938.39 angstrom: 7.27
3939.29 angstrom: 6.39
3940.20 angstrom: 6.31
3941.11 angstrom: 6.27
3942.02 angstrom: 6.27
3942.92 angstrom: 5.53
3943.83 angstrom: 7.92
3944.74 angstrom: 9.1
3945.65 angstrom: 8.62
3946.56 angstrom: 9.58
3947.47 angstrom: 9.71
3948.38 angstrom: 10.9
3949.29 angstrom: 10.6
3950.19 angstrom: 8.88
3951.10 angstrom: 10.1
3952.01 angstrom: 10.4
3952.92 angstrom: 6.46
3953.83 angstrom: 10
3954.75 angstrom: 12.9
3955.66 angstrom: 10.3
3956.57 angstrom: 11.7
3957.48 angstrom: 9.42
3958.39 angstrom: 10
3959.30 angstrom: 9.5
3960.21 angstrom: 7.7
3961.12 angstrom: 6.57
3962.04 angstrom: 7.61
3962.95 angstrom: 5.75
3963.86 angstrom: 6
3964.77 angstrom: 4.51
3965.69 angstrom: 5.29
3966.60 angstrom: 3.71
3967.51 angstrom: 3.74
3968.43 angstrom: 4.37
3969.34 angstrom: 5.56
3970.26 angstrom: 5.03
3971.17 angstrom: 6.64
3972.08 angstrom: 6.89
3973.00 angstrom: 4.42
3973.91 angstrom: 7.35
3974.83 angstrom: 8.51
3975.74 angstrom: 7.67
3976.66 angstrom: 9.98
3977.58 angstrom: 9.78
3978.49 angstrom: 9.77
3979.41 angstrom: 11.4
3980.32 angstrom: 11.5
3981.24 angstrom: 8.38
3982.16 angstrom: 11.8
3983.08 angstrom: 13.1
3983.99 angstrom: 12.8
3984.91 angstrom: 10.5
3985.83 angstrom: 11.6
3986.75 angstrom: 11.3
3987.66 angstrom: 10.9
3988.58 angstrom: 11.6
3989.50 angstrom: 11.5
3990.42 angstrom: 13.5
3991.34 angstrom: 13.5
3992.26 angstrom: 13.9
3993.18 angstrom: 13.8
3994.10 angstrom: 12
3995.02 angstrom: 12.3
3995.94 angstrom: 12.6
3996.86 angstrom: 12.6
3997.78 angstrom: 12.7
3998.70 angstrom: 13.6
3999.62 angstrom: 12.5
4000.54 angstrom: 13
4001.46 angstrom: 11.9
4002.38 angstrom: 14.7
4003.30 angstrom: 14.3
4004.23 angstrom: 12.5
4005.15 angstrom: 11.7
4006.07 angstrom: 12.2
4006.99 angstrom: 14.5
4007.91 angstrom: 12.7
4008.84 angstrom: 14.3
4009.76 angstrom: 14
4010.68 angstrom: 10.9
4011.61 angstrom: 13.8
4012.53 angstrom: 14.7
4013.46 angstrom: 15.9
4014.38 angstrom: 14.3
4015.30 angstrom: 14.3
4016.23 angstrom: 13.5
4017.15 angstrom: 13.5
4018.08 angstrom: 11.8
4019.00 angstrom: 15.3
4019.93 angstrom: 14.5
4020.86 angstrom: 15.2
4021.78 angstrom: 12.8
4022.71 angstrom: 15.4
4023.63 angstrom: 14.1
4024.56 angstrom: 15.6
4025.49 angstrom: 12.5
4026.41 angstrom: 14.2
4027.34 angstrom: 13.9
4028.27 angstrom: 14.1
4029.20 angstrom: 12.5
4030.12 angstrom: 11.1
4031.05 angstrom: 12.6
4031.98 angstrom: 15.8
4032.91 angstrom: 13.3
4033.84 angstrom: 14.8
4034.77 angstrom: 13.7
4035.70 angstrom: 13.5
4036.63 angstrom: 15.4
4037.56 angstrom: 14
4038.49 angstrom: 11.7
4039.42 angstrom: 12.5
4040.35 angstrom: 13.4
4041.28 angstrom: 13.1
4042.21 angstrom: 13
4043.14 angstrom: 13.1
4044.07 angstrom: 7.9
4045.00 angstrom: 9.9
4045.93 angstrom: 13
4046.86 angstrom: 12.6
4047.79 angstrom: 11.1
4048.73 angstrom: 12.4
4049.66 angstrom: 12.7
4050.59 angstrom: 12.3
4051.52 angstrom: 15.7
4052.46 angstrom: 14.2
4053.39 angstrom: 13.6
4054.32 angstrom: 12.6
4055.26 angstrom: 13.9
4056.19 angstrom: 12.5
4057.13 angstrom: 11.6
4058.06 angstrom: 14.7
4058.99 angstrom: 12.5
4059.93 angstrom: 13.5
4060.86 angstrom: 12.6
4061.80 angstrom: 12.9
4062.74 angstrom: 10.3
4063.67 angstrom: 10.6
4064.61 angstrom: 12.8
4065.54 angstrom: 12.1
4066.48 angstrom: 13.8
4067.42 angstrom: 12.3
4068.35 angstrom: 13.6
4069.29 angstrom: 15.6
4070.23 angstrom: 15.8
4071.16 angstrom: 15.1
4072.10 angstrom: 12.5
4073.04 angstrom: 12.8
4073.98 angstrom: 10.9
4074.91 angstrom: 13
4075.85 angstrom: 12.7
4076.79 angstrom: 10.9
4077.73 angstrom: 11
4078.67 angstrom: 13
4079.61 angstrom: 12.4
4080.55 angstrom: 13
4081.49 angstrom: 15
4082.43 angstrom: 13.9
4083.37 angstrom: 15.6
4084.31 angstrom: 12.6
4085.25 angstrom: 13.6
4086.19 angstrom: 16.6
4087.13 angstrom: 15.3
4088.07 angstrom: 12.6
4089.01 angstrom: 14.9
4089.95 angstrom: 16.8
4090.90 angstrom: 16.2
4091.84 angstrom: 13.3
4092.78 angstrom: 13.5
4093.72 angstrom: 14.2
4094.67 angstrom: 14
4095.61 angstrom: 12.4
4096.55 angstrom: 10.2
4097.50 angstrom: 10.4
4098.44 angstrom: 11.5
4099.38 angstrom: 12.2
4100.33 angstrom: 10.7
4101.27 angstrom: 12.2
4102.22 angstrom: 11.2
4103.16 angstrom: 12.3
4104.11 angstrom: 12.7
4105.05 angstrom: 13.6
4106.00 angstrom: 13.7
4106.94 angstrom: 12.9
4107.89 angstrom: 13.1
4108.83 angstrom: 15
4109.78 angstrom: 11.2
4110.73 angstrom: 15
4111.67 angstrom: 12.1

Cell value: 2.00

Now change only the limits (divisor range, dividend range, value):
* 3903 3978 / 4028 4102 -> 1.86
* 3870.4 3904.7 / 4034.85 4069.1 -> 1.96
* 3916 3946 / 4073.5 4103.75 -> 2.24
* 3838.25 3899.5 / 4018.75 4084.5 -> 2.16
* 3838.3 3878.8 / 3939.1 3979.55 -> 1.30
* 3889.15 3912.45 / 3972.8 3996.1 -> 1.38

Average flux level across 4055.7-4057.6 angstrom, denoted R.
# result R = 12.1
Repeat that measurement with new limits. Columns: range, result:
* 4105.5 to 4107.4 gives 13.3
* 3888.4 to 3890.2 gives 6.58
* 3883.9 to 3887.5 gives 7.34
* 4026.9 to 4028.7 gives 14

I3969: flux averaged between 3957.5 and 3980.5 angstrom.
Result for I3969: 7.16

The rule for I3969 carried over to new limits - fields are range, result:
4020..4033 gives 13.8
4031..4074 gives 13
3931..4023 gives 9.91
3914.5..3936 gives 6.6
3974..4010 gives 12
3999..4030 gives 13.6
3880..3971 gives 7.44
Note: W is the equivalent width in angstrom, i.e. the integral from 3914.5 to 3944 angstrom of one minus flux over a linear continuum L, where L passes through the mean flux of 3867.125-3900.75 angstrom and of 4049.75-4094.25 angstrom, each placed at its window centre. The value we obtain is 7.52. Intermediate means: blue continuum 7.11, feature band 6.37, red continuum 13.4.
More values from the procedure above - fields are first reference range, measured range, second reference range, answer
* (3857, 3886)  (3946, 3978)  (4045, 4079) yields 5.2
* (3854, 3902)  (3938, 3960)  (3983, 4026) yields 3.3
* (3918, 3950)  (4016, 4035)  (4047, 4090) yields -4.7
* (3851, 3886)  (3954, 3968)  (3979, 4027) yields 4.1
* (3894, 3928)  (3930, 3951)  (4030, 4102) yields 6.6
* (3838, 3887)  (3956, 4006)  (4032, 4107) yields 1.6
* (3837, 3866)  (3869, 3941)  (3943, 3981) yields -0.4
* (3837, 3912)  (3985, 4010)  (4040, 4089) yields -4.4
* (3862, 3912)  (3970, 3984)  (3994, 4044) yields 3.1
